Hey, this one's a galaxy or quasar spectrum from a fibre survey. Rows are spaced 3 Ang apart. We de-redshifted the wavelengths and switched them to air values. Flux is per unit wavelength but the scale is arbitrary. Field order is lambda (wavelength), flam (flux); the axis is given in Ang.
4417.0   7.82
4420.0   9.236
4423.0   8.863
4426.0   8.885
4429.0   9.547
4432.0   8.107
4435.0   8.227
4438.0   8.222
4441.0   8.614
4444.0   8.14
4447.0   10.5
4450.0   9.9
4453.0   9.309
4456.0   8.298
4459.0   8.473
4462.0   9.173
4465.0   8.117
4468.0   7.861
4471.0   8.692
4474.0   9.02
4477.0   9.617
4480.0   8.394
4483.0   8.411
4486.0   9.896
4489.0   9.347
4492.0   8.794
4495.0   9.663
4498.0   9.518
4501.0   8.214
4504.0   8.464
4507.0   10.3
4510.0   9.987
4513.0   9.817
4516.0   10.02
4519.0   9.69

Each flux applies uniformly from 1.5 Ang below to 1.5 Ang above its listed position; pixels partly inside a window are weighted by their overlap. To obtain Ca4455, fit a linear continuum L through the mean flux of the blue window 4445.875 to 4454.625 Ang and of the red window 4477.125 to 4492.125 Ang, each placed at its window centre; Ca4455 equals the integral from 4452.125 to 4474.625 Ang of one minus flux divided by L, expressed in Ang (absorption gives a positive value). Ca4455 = 2.3 Ang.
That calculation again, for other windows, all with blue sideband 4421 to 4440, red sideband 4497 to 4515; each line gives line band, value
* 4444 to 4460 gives -0.6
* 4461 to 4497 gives 0.8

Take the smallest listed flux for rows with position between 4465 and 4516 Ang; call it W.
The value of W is 7.861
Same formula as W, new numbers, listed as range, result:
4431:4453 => 8.107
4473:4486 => 8.394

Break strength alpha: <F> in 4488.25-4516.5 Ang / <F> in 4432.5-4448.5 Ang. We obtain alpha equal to 1.1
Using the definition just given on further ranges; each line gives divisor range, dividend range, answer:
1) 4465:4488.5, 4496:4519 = 1.08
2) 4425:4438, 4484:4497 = 1.09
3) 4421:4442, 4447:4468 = 1.03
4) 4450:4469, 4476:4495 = 1.05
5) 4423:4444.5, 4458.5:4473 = 0.99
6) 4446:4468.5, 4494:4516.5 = 1.06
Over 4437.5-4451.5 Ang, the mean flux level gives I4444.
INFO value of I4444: 9.14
